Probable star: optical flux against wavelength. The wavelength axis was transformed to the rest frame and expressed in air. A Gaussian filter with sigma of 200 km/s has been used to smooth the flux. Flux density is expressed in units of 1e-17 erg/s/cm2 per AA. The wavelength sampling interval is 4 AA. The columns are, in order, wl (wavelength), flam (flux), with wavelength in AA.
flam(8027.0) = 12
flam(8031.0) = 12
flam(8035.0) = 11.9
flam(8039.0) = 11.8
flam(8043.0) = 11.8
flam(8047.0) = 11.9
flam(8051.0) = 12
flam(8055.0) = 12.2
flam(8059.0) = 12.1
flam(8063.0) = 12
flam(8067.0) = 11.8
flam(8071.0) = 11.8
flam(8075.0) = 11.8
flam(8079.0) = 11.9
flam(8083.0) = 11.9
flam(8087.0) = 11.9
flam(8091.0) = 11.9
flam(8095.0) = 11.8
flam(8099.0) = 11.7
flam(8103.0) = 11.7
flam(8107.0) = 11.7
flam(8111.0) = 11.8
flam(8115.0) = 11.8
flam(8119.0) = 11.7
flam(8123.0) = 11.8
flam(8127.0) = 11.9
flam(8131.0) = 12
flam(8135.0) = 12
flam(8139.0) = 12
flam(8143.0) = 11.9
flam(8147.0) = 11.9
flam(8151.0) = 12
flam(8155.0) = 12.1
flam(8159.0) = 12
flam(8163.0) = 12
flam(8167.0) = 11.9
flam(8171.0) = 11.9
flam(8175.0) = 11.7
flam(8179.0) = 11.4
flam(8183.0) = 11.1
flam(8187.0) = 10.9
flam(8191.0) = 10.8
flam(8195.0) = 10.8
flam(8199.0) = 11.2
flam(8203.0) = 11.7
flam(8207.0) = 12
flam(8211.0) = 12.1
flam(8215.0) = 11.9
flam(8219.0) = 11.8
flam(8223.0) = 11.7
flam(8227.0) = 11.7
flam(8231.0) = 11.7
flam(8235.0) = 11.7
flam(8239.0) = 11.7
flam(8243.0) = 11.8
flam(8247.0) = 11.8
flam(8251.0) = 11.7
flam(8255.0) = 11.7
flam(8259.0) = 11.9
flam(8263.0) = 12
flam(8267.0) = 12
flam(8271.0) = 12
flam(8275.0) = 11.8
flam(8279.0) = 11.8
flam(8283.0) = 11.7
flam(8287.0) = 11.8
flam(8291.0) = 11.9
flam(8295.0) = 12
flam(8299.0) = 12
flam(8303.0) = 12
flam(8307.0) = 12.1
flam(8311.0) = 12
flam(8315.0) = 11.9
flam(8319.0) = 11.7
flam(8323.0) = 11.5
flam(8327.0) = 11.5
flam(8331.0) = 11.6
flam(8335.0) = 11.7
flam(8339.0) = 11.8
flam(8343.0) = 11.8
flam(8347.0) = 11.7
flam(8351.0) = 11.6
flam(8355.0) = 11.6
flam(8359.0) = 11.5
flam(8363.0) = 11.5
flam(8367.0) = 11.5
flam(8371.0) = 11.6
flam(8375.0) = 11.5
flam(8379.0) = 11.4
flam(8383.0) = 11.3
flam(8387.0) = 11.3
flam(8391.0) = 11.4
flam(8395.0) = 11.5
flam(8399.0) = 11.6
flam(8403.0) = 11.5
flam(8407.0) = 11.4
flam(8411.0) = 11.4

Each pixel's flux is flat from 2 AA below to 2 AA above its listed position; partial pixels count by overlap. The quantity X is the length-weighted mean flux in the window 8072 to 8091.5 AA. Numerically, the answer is 11.9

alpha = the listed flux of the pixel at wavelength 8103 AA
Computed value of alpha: 11.7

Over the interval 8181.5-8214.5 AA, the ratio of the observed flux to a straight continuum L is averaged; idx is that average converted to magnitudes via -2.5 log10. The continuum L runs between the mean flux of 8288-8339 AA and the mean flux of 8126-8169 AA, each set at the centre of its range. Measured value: 0.05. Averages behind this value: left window 12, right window 11.8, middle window 11.4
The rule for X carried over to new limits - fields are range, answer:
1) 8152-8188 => 11.7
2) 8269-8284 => 11.8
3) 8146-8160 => 12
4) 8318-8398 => 11.5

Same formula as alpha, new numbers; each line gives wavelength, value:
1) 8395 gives 11.5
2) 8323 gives 11.5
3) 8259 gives 11.9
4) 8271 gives 12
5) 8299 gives 12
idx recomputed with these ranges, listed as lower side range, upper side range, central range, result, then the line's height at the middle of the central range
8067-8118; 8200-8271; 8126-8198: 0.01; 11.8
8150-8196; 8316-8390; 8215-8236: -0.02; 11.6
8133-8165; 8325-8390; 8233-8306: -0.01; 11.7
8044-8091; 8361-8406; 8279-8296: -0.02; 11.6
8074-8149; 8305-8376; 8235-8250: 0.00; 11.7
